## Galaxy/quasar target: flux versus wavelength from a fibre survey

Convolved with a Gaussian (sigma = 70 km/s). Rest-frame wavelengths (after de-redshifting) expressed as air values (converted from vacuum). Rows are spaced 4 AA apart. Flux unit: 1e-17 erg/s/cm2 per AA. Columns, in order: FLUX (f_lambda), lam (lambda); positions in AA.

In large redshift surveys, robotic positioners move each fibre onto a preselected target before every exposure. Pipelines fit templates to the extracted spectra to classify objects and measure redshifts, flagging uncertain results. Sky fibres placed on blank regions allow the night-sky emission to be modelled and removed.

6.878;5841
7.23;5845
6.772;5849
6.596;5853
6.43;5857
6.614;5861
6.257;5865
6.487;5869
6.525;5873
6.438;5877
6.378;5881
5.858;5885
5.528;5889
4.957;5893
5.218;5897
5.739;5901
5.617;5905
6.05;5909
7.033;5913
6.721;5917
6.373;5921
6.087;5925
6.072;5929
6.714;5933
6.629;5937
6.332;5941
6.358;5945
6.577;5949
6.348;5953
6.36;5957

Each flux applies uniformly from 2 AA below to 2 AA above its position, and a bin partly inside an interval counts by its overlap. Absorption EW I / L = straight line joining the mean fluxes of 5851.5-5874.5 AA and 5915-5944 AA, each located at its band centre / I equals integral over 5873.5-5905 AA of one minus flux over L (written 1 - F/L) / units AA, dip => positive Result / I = 3.4 AA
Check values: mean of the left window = 6.48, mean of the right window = 6.42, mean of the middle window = 5.76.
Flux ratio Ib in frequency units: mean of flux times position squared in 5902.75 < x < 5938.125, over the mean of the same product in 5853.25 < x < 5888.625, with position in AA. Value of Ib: 1.02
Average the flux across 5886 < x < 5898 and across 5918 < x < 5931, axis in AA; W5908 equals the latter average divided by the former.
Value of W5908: 1.18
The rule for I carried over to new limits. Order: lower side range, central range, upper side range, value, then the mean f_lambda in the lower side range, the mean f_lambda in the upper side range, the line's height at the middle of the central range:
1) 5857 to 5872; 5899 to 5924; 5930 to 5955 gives 0.85 AA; 6.45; 6.48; 6.47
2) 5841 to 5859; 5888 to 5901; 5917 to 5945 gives 2.52 AA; 6.77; 6.39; 6.56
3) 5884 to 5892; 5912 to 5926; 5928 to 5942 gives -0.89 AA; 5.58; 6.47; 6.17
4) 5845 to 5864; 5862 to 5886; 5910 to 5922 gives 1.10 AA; 6.65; 6.68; 6.66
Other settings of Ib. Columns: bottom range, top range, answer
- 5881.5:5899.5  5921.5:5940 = 1.18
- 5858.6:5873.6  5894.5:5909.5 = 0.88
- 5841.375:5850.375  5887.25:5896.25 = 0.76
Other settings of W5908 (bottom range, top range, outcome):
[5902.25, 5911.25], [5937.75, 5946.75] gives 1.09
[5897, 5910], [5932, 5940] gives 1.16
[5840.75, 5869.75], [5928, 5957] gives 0.97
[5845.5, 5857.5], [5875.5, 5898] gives 0.86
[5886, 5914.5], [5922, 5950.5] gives 1.12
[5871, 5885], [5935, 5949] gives 1.02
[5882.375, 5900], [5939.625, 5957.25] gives 1.18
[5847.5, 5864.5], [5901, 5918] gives 0.95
